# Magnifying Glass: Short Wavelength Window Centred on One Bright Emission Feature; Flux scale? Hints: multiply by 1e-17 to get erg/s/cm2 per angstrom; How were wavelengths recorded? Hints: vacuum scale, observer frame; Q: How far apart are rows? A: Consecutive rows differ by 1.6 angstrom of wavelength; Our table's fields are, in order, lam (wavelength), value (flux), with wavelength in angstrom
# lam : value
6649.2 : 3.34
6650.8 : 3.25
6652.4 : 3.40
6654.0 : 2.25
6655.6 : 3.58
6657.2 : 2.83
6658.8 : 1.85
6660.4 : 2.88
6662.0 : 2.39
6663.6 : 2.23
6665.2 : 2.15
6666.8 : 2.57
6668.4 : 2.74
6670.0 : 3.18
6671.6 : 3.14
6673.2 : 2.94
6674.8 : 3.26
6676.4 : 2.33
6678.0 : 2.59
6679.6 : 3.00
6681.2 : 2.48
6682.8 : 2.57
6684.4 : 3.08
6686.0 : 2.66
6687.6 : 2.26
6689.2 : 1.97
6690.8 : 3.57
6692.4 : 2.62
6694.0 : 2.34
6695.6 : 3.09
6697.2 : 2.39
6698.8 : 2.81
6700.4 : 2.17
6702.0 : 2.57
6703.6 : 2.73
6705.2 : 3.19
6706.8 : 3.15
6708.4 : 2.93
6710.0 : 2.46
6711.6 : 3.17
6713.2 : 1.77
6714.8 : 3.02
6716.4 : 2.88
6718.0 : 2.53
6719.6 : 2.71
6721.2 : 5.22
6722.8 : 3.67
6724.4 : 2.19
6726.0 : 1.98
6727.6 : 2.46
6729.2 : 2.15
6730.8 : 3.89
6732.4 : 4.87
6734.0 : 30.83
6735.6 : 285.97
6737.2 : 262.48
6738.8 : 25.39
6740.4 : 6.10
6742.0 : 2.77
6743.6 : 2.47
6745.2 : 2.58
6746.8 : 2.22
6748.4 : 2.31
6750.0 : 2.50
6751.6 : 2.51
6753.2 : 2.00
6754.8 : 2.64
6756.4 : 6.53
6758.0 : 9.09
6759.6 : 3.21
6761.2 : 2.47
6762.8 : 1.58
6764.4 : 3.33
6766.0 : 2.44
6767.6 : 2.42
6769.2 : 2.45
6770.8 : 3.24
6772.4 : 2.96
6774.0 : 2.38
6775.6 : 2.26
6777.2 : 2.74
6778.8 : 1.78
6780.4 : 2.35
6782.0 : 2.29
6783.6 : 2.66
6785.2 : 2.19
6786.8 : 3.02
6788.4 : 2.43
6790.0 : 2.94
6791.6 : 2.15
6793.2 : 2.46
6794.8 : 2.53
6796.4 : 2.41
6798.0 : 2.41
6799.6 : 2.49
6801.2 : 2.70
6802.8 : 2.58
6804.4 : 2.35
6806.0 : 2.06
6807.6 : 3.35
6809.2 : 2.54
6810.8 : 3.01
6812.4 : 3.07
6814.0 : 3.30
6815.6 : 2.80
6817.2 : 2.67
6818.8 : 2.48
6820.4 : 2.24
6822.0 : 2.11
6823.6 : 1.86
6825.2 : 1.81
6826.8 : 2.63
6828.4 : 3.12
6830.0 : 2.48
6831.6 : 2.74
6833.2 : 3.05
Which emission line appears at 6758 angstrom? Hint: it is [N II]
